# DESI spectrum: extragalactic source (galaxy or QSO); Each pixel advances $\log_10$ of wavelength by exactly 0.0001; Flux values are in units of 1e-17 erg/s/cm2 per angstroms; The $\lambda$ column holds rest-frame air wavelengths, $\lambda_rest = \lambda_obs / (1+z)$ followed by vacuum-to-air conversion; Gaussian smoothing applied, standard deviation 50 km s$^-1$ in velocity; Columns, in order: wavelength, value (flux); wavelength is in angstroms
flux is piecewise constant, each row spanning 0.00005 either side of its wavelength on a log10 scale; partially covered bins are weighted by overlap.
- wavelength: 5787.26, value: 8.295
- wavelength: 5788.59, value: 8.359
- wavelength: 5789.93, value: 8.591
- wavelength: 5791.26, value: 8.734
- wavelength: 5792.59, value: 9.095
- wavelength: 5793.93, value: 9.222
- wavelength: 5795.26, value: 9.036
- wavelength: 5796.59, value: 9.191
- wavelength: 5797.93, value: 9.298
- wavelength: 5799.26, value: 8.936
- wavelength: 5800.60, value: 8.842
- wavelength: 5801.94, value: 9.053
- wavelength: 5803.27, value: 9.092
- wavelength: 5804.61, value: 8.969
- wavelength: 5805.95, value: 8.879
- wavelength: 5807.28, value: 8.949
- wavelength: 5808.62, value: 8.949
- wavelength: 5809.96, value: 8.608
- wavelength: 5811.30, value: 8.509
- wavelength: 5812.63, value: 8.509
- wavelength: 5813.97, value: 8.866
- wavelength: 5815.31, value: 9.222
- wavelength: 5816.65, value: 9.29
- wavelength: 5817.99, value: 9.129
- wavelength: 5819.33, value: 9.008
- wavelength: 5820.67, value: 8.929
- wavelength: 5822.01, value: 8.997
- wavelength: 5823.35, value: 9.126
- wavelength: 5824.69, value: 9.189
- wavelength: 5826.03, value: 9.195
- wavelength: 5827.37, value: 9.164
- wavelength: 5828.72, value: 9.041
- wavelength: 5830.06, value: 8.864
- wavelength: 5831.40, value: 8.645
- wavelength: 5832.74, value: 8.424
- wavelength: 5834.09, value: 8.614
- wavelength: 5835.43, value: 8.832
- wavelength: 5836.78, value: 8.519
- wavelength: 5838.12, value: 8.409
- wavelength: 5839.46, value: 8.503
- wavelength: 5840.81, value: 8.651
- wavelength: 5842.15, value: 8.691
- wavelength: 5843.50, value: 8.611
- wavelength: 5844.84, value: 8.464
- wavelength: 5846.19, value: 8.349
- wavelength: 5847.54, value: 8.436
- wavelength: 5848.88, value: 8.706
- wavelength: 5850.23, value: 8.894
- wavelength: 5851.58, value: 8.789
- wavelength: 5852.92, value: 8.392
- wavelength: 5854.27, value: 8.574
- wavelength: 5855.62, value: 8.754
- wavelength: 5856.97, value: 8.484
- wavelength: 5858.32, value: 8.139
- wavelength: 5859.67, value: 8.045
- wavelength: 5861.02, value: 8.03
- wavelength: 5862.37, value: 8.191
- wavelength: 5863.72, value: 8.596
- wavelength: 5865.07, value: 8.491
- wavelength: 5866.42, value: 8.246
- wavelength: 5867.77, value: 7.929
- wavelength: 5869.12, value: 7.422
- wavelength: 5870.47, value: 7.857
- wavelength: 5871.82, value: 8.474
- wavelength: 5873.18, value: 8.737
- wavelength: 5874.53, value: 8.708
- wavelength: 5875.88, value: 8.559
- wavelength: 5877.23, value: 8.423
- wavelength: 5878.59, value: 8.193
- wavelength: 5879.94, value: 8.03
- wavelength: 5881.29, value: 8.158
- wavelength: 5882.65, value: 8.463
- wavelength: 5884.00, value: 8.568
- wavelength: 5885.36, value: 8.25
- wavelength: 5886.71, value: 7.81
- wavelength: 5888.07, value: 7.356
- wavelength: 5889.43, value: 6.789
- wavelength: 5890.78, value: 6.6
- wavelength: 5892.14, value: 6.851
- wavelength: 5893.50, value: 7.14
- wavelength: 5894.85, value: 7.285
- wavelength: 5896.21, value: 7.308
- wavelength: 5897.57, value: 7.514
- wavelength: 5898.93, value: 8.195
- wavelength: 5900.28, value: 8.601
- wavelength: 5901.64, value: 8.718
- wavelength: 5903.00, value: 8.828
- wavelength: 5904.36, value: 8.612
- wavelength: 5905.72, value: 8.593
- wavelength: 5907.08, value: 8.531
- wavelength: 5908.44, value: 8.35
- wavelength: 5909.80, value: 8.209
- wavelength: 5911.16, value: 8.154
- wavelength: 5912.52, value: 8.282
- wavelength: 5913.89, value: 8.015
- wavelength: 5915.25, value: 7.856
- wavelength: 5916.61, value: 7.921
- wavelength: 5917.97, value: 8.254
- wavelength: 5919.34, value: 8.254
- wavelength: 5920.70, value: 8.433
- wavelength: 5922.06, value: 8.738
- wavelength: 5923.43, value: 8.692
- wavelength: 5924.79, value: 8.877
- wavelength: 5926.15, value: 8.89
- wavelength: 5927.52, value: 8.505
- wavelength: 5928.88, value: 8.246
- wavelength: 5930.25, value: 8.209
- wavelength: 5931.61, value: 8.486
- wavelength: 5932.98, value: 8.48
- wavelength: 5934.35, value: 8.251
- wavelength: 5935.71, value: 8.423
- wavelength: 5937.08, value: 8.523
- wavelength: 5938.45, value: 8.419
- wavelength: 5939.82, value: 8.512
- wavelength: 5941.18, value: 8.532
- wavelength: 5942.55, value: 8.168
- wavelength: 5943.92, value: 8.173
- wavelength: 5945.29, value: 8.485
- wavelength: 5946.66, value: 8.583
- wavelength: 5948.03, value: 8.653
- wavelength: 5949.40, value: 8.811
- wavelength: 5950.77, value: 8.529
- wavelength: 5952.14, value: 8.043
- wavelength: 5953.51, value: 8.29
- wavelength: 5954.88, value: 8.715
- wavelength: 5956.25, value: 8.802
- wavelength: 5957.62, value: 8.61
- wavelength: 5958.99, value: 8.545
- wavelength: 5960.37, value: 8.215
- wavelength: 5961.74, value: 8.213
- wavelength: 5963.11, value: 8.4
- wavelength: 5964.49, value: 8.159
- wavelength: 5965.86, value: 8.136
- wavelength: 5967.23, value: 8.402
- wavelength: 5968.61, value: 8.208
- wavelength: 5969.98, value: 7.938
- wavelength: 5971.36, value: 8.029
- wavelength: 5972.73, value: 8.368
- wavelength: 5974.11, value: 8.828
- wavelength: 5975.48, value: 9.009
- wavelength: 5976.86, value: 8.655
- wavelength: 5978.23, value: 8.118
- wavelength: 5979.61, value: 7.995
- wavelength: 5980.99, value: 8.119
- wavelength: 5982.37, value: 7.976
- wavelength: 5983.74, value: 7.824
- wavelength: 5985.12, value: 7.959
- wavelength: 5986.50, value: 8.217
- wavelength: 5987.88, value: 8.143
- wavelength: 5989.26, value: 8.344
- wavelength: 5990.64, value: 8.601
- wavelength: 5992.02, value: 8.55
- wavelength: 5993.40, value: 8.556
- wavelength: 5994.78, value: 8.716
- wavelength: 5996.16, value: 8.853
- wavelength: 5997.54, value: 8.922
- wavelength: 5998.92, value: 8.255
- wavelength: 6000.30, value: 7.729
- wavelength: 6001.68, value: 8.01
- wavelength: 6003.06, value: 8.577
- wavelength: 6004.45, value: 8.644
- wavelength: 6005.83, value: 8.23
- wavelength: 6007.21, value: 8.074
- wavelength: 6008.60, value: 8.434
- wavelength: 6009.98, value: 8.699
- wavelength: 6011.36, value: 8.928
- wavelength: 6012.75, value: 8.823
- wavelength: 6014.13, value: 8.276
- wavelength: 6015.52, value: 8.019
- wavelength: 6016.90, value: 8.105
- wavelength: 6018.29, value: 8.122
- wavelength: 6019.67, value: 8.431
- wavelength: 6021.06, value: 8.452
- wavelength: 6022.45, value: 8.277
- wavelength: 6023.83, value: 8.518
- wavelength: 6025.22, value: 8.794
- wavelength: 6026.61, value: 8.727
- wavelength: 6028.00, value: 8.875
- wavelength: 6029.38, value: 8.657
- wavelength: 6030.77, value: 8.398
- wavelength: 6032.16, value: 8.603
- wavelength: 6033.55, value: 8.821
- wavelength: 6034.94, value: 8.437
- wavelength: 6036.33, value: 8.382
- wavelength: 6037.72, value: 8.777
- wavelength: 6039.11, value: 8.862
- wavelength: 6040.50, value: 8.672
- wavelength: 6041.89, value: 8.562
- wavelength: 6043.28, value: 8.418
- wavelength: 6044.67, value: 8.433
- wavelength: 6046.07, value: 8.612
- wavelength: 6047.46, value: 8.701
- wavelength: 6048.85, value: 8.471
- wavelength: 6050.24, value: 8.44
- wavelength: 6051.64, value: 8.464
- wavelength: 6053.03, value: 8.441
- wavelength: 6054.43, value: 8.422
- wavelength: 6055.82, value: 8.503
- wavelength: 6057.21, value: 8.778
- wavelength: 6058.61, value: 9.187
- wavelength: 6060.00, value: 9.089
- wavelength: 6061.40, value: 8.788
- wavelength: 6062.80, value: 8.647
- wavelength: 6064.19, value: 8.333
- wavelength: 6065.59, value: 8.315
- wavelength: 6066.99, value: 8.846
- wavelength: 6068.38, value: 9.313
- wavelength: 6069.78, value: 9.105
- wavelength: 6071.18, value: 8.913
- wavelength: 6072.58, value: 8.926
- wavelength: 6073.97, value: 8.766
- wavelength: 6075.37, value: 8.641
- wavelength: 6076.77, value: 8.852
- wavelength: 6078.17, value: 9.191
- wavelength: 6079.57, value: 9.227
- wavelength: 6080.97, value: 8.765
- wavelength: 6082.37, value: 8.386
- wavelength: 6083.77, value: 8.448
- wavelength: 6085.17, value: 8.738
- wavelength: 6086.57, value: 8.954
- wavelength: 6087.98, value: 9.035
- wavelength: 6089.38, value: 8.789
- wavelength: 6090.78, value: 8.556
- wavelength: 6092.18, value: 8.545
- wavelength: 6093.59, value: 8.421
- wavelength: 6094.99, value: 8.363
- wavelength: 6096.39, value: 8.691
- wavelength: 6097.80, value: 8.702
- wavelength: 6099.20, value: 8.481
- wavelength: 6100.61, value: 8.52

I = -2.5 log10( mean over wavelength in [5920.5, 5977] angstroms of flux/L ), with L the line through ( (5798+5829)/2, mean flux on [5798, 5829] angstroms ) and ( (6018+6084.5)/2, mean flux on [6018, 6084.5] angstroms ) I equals 0.04 mag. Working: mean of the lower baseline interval 8.98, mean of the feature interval 8.45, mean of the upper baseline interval 8.67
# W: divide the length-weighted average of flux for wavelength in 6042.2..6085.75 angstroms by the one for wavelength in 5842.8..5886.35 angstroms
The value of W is 1.04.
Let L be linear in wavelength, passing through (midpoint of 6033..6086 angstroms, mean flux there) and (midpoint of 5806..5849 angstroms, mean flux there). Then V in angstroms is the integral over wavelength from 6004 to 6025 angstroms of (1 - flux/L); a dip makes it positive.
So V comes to 0.75 angstroms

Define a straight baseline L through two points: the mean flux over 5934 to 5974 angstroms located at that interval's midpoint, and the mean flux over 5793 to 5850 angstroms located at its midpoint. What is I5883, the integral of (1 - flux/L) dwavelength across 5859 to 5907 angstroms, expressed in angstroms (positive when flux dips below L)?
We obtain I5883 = 3.28 angstroms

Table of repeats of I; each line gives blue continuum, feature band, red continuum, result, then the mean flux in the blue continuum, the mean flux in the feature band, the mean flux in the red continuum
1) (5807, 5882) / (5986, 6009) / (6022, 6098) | 0.03 mag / 8.6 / 8.4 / 8.68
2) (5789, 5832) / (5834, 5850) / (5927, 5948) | 0.03 mag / 8.97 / 8.57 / 8.41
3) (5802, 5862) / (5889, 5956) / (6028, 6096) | 0.06 mag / 8.74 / 8.25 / 8.69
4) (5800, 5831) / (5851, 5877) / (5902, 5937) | 0.05 mag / 8.97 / 8.34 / 8.41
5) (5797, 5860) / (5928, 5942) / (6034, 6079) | 0.04 mag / 8.78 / 8.41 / 8.7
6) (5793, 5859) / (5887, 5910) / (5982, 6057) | 0.11 mag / 8.81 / 7.84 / 8.46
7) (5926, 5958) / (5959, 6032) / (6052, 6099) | 0.03 mag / 8.46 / 8.38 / 8.74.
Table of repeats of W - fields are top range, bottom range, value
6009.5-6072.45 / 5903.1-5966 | 1.02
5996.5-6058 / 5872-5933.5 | 1.04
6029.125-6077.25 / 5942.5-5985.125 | 1.04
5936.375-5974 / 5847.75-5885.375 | 1.00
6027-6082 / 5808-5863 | 1.00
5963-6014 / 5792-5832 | 0.93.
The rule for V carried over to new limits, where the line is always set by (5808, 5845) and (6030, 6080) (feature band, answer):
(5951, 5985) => 1.69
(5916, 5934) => 0.64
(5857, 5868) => 0.71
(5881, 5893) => 1.59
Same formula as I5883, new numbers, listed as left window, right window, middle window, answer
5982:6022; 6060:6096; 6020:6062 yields -0.2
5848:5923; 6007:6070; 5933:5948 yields -0.2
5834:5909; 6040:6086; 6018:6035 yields 0.1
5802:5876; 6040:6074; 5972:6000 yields 0.9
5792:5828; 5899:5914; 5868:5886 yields 0.7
